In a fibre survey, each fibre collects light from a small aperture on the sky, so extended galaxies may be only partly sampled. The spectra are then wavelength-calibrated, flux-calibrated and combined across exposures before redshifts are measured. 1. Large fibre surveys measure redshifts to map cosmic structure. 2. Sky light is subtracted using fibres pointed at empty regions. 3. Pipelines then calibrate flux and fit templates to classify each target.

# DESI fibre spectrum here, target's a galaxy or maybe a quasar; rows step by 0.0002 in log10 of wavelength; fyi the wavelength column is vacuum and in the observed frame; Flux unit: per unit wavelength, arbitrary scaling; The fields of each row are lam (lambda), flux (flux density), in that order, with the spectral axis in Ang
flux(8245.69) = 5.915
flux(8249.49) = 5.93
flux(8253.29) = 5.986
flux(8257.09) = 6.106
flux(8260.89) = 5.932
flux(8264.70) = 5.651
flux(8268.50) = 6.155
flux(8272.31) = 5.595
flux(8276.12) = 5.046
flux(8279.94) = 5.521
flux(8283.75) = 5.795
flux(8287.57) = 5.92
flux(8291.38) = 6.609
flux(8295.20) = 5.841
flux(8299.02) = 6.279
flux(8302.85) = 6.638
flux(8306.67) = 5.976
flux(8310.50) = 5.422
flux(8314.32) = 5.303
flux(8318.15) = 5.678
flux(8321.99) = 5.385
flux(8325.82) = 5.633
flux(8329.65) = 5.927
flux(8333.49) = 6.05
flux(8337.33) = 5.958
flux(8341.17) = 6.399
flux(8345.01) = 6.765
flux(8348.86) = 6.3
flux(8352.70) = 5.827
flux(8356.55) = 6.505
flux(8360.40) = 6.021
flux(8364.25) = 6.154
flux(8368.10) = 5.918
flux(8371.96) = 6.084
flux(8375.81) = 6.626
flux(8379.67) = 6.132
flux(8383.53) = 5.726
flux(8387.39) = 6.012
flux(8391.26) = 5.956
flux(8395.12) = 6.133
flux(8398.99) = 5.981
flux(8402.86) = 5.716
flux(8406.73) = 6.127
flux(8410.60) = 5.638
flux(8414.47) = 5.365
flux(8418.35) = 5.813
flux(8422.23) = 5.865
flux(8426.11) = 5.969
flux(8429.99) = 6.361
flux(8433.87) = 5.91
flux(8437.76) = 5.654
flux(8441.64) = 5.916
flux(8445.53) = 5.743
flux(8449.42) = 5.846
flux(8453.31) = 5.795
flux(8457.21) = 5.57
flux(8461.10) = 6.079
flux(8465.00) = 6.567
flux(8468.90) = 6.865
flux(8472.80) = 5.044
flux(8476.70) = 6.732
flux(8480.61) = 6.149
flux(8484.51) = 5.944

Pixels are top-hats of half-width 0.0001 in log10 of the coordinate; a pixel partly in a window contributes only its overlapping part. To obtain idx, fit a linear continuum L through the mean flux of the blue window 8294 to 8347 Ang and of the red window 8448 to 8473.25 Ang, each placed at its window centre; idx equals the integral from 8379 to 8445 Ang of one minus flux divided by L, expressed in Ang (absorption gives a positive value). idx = 1.18 Ang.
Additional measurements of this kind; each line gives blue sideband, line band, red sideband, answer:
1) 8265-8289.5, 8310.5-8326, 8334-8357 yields 1.42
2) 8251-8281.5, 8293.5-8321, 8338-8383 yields 0.44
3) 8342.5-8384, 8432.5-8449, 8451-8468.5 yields 0.80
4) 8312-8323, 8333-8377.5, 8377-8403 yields -3.80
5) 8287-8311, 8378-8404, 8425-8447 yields 0.19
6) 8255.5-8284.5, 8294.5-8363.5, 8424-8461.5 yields -2.72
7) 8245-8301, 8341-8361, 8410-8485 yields -1.35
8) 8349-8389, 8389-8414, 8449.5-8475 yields 0.72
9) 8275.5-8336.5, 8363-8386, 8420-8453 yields -0.92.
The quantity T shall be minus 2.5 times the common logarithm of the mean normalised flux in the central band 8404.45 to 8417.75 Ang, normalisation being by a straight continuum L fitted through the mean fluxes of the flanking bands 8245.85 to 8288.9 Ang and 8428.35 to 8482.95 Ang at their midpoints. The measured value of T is 0.04 mag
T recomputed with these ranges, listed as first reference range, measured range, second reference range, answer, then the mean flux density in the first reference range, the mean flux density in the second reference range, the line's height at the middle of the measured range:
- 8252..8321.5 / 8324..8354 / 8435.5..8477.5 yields -0.042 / 5.85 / 5.96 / 5.88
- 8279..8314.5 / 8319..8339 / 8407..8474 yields 0.032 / 5.97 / 5.9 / 5.96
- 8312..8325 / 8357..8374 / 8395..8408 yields -0.063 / 5.47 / 5.96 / 5.75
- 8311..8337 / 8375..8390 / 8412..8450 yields -0.057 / 5.67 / 5.84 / 5.76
